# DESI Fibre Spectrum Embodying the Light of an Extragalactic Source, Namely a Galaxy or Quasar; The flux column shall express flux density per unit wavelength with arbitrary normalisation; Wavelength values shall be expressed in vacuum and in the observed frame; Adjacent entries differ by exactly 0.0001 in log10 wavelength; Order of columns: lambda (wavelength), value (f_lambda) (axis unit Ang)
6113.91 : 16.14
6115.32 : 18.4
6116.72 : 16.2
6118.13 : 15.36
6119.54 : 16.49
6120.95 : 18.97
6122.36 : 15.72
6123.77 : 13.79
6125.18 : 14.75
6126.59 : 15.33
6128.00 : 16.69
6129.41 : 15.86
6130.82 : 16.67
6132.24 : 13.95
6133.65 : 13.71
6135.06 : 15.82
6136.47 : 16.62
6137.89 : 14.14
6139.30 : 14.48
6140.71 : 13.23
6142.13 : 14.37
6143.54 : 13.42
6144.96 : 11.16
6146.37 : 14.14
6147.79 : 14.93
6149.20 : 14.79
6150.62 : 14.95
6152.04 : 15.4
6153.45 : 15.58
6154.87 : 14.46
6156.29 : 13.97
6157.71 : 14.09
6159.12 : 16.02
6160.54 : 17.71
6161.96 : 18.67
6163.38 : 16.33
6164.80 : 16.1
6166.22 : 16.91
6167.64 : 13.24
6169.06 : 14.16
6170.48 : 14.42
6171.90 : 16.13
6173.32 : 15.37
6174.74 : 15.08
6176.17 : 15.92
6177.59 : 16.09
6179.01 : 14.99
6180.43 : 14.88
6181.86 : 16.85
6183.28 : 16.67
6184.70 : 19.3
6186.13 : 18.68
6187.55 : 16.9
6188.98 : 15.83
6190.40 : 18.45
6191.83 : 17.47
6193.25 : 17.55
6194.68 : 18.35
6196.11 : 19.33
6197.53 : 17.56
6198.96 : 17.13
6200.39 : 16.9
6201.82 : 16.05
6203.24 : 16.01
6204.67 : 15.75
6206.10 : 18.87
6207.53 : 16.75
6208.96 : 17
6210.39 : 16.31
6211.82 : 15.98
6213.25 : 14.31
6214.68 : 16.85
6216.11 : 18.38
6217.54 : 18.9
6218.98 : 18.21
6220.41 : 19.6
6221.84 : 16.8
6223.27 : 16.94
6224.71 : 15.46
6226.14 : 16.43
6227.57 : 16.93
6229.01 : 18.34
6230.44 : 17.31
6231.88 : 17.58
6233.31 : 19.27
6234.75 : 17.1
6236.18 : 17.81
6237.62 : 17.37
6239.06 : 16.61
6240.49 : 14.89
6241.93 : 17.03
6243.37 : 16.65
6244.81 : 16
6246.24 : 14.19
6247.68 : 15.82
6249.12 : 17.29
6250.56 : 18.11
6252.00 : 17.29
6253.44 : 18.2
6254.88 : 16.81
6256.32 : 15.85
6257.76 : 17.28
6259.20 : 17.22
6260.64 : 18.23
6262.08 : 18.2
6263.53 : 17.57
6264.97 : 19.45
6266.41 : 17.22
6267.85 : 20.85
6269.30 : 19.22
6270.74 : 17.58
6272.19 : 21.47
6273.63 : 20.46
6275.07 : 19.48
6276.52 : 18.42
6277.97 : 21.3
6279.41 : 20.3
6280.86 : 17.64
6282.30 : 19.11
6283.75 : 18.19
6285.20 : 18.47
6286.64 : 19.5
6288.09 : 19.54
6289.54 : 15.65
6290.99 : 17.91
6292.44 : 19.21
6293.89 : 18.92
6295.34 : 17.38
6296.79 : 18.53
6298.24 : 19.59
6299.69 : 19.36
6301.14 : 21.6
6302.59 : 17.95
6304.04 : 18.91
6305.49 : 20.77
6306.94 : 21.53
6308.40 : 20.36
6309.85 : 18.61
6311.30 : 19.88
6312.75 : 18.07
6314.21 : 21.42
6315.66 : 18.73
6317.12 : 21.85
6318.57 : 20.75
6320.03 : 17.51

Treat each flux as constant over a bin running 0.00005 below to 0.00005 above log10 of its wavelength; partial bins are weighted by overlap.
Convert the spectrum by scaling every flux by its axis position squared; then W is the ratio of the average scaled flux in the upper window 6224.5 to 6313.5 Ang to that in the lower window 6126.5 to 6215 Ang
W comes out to 1.2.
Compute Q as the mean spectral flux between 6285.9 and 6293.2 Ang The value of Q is 18.4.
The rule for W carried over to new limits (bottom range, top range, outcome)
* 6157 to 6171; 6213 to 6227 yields 1.11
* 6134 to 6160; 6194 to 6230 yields 1.21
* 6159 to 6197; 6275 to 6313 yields 1.20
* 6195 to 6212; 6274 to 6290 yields 1.14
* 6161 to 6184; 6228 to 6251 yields 1.10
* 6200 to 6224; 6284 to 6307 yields 1.14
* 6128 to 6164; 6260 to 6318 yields 1.34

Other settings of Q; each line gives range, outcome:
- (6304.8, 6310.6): 20.3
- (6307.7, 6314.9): 19.7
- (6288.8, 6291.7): 16.8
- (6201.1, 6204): 16.1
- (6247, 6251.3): 17.1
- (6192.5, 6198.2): 18.2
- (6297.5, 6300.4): 19.5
